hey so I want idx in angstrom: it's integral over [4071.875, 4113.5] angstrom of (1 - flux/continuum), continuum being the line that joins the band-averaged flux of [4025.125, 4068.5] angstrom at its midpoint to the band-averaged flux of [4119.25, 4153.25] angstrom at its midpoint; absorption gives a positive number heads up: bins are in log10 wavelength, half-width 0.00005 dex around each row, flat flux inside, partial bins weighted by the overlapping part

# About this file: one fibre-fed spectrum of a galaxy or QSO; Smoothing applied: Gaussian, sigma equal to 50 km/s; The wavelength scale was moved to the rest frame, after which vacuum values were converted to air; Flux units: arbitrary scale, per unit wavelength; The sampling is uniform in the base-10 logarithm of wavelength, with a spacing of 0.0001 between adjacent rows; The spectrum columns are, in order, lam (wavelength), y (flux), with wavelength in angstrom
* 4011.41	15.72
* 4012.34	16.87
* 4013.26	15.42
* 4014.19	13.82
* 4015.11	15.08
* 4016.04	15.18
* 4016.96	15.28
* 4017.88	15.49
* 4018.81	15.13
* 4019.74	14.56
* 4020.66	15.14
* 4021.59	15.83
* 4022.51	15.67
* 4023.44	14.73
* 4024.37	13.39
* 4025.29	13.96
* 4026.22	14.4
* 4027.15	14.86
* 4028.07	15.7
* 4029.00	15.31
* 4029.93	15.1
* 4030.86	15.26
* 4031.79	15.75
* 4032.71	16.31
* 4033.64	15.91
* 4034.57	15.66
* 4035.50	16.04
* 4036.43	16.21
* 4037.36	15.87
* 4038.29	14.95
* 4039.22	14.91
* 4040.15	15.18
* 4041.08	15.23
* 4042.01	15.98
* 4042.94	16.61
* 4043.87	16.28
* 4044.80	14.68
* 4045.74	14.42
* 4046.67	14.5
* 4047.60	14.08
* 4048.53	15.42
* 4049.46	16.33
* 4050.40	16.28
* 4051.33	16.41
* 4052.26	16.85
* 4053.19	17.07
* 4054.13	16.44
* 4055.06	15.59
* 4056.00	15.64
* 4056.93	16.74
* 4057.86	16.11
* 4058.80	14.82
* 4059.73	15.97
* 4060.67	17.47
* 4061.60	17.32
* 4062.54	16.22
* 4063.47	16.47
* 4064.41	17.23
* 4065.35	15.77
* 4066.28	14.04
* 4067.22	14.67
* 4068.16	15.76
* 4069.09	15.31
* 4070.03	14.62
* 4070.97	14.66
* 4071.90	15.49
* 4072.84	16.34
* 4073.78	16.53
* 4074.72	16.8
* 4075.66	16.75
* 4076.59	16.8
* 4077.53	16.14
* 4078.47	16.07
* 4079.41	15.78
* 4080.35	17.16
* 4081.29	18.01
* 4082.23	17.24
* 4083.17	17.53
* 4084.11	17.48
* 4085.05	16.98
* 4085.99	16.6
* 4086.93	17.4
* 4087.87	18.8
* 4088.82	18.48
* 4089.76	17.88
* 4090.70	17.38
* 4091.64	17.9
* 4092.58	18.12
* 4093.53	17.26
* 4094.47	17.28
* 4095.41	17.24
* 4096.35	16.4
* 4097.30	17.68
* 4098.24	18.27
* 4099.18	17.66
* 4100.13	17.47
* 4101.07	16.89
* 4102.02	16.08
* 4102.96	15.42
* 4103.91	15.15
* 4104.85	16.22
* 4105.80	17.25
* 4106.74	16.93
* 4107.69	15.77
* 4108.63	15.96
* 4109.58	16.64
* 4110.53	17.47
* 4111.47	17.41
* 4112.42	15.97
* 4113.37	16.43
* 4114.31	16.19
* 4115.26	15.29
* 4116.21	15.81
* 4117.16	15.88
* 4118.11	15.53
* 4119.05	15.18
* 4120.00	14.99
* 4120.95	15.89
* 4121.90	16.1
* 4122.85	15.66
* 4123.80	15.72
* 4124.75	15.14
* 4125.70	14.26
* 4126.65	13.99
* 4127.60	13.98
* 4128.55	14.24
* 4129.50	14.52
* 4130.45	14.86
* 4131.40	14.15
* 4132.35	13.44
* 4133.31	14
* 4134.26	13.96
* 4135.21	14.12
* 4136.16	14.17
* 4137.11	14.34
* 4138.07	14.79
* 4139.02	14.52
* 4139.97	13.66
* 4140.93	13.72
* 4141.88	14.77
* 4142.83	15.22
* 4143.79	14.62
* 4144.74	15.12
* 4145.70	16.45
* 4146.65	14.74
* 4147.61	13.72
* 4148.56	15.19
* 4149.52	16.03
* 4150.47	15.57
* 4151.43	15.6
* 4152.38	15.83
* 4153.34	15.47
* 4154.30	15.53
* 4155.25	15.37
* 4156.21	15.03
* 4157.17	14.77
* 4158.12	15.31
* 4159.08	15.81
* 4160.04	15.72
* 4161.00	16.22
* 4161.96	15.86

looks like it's -4.7 angstrom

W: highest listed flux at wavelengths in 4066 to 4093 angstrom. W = 18.8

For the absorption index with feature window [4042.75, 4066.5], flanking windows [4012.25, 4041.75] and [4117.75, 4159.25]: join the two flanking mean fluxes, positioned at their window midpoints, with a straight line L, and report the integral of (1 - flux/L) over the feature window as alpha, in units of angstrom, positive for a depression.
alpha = -1.27 angstrom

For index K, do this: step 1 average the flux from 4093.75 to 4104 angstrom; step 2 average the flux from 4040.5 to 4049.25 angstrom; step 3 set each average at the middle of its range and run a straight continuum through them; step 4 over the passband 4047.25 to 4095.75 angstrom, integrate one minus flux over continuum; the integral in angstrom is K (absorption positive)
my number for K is -1.3 angstrom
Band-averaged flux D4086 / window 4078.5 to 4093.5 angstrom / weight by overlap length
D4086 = 17.5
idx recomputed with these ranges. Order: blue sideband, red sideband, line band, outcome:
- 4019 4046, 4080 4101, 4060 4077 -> 0.7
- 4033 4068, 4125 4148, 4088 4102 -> -2.3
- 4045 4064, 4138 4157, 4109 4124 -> -0.6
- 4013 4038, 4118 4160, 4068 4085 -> -1.5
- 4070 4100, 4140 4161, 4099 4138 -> 1.5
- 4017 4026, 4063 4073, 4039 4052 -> -0.3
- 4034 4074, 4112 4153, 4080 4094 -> -2.0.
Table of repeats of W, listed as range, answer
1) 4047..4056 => 17.07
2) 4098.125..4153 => 18.27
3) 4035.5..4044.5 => 16.61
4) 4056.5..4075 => 17.47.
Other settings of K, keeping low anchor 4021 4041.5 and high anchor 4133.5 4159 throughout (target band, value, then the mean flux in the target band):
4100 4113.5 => -1.26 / 16.4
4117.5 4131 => -0.02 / 15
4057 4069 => -0.64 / 16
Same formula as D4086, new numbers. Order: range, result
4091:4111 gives 16.9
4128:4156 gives 14.8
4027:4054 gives 15.6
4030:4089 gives 16.1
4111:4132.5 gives 15.3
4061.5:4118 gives 16.6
